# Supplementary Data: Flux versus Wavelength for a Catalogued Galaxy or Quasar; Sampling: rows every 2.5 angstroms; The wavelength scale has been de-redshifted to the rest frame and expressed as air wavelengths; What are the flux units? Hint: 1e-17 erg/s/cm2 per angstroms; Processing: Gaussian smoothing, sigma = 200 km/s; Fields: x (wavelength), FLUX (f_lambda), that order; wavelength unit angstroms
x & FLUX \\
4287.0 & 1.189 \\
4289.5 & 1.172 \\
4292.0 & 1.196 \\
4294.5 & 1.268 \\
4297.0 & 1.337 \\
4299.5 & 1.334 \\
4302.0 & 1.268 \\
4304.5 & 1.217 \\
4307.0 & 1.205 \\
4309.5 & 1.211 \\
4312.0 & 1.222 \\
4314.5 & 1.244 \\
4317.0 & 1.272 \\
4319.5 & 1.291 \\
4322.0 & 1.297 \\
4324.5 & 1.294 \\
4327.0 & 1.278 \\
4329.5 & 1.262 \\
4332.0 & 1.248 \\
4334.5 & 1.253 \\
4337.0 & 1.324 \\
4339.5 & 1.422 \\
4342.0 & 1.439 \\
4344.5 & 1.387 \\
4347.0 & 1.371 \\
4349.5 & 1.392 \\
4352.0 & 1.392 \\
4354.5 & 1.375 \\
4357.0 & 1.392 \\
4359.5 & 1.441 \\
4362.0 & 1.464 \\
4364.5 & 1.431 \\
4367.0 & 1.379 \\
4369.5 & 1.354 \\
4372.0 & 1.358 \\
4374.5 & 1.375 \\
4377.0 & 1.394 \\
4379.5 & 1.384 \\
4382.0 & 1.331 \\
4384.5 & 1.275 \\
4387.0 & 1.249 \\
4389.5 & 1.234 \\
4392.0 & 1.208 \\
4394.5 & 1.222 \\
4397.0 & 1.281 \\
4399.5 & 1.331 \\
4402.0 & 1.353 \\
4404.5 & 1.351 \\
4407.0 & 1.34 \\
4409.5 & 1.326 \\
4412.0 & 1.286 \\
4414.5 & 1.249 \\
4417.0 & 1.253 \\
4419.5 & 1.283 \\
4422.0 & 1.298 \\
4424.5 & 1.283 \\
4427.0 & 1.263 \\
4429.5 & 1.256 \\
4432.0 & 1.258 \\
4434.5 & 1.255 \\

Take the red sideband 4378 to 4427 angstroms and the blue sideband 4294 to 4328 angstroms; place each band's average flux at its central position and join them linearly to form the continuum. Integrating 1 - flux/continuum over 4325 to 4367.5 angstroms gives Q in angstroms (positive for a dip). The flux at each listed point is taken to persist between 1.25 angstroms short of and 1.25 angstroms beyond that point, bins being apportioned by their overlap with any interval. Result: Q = -2.99 angstroms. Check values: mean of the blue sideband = 1.27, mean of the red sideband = 1.29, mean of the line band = 1.37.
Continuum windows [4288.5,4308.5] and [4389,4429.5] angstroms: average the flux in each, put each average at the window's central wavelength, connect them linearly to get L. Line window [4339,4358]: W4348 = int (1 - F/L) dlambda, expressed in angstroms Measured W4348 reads -1.9 angstroms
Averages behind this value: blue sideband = 1.25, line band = 1.4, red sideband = 1.29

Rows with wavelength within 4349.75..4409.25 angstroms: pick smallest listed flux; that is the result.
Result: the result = 1.208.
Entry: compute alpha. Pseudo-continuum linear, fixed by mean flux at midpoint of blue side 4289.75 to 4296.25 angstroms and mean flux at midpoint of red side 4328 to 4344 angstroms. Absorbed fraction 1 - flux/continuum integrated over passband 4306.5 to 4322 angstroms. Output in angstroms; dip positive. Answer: 0.38 angstroms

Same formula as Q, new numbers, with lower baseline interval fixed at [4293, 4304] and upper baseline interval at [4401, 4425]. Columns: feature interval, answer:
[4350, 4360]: -0.8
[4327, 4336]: 0.3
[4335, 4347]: -0.8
